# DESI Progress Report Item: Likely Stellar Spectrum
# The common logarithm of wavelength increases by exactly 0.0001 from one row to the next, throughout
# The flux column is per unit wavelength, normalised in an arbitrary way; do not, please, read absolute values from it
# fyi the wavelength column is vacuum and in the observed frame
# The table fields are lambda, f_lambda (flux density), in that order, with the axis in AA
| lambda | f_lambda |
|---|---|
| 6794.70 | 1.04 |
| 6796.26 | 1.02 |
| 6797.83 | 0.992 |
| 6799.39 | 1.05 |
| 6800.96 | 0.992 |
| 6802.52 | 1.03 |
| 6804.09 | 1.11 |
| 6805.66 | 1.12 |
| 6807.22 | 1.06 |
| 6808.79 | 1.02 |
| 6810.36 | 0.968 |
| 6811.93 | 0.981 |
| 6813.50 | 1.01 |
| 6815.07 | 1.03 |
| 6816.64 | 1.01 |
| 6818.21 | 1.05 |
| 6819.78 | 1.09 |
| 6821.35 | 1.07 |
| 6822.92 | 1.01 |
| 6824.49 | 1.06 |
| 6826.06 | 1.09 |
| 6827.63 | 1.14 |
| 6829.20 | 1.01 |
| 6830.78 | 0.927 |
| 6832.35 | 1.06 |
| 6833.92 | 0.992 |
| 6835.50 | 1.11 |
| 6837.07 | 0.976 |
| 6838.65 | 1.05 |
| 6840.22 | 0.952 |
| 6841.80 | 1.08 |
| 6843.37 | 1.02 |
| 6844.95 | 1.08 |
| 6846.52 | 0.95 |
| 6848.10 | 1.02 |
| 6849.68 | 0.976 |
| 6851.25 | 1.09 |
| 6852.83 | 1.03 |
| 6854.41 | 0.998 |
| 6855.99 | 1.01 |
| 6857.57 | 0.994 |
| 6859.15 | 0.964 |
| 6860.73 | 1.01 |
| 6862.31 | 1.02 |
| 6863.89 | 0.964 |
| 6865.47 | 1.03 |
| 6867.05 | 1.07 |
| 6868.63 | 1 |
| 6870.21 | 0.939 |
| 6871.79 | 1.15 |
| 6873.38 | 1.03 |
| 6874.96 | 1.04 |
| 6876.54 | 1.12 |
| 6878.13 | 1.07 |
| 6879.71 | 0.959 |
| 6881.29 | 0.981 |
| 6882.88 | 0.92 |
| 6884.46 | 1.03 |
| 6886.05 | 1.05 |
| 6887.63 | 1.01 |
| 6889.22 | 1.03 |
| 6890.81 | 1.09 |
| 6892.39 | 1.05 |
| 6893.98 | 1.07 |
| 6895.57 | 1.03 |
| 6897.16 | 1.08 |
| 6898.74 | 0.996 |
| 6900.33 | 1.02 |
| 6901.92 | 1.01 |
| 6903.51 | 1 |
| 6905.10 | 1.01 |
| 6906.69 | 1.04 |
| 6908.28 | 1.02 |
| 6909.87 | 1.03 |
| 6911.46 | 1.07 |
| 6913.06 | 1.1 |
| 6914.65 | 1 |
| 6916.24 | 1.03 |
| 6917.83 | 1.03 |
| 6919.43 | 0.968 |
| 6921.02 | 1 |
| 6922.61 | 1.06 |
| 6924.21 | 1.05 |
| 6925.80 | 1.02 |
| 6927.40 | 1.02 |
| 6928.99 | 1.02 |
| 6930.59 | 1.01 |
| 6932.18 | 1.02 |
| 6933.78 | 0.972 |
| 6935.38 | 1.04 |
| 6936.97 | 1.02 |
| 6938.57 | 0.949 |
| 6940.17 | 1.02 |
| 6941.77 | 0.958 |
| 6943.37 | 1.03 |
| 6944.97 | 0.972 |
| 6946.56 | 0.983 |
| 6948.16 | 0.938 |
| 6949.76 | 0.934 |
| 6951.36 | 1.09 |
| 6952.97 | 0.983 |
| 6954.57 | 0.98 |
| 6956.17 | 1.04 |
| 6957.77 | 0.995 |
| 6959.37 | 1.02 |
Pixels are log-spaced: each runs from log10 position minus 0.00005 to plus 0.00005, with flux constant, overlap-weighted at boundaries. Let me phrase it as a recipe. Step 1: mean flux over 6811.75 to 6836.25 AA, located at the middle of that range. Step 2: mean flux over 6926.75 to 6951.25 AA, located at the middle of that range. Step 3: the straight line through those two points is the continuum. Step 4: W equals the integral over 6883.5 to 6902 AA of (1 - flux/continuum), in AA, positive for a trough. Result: -0.5 AA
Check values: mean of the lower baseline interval 1.04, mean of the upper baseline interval 0.995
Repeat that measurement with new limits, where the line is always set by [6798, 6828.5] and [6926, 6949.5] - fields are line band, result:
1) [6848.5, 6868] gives 0.28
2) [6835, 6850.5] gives 0.21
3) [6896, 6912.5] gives -0.32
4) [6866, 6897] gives -0.49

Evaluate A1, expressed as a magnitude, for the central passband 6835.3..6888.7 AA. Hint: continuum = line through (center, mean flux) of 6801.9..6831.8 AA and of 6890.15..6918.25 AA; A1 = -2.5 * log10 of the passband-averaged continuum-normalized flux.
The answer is 0.021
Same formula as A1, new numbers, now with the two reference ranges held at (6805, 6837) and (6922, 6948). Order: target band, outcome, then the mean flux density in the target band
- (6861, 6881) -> -0.01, 1.03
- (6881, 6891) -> 0.01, 1.01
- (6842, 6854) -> 0.01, 1.03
